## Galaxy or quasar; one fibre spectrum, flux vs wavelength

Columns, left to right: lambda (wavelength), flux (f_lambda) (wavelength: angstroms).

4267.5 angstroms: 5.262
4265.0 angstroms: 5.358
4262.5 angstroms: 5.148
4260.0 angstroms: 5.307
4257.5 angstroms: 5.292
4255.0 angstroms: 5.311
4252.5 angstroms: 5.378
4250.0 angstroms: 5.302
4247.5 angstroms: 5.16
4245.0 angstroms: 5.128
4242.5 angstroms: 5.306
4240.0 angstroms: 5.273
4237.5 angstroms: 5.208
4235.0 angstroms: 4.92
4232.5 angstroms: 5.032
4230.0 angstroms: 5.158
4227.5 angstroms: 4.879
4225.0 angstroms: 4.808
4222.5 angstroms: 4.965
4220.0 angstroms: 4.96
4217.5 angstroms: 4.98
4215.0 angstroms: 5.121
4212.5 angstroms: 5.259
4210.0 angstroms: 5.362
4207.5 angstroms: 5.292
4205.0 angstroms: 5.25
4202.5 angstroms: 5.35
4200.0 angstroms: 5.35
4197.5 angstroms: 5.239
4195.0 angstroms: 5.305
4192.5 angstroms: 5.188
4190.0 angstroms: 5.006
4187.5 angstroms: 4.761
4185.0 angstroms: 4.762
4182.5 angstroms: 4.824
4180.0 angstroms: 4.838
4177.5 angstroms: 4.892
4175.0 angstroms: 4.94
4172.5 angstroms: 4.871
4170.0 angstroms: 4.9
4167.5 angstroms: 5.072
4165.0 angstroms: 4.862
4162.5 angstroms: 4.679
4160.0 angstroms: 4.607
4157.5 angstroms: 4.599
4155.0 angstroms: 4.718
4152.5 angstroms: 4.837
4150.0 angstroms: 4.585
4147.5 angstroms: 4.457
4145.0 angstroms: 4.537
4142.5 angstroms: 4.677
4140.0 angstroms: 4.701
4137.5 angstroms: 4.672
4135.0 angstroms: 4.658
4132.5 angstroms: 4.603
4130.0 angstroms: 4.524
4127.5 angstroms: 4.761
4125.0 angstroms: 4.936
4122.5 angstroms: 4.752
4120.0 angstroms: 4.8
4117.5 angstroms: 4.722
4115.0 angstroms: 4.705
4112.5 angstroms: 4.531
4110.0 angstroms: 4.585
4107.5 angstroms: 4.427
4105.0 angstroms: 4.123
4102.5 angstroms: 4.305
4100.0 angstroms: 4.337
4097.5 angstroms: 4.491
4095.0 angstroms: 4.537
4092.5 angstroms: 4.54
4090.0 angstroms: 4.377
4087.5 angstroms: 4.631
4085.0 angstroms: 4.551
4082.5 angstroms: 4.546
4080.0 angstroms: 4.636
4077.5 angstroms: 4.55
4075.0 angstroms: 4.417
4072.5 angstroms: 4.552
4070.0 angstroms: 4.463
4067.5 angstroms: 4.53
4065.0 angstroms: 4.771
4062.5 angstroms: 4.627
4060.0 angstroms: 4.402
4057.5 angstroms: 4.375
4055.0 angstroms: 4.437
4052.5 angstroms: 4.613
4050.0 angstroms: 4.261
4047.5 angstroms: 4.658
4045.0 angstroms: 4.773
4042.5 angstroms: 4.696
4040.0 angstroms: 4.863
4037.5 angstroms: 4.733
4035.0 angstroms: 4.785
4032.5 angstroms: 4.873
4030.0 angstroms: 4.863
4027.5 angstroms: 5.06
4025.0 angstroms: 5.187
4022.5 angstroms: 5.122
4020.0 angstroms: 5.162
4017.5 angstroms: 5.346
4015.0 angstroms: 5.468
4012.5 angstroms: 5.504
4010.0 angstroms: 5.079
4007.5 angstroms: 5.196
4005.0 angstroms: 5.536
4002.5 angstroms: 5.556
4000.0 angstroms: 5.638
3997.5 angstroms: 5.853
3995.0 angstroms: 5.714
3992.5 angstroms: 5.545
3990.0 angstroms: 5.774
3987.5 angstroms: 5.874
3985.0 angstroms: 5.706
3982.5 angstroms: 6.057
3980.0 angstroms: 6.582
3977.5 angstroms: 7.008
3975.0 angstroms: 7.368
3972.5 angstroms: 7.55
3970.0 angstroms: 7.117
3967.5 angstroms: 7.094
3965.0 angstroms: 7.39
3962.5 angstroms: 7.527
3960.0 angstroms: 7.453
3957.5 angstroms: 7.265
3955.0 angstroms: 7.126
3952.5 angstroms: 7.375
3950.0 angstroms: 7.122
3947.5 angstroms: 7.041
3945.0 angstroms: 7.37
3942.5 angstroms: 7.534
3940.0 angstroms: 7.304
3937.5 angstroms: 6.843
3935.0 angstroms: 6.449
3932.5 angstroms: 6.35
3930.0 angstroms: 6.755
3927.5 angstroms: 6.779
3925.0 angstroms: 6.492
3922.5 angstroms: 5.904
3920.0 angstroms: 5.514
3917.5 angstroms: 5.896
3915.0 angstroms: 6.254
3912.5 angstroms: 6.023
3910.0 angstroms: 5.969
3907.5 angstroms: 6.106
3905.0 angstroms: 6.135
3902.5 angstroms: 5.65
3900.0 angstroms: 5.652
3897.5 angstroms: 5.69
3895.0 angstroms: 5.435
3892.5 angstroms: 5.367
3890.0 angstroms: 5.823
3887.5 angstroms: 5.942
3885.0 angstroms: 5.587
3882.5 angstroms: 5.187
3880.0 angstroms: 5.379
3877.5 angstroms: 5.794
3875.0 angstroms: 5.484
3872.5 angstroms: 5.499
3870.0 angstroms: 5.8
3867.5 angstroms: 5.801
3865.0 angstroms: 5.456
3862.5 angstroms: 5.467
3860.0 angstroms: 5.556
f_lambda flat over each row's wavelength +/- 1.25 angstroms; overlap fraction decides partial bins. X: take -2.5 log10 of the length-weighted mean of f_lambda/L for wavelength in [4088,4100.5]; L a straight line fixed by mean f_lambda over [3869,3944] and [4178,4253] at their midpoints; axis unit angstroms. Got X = 0.22 mag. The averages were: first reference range 6.03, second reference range 5.11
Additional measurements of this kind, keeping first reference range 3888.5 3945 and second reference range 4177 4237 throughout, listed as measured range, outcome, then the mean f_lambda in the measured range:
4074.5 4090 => 0.22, 4.55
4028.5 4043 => 0.19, 4.81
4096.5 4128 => 0.19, 4.57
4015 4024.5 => 0.11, 5.24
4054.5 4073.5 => 0.24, 4.52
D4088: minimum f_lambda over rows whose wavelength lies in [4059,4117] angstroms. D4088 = 4.123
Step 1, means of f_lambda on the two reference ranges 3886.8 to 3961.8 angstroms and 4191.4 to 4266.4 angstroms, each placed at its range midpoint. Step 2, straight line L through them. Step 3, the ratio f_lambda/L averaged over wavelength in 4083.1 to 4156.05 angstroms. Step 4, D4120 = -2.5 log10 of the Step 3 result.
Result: 0.22 mag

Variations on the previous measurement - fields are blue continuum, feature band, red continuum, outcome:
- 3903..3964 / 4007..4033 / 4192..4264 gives 0.20 mag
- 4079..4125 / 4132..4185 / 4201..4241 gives 0.02 mag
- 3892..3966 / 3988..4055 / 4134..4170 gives 0.13 mag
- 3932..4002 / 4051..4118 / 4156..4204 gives 0.26 mag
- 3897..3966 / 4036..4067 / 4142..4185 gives 0.22 mag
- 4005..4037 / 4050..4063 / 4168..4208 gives 0.15 mag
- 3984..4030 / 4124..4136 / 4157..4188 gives 0.07 mag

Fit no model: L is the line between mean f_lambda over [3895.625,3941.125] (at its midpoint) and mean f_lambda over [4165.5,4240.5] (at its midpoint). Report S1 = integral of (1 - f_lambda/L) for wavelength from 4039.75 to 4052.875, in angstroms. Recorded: 2.4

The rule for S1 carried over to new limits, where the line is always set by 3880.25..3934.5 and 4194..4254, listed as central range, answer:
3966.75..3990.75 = -3.6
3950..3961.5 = -2.9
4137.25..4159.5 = 2.9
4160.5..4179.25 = 1.5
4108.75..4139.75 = 4.1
